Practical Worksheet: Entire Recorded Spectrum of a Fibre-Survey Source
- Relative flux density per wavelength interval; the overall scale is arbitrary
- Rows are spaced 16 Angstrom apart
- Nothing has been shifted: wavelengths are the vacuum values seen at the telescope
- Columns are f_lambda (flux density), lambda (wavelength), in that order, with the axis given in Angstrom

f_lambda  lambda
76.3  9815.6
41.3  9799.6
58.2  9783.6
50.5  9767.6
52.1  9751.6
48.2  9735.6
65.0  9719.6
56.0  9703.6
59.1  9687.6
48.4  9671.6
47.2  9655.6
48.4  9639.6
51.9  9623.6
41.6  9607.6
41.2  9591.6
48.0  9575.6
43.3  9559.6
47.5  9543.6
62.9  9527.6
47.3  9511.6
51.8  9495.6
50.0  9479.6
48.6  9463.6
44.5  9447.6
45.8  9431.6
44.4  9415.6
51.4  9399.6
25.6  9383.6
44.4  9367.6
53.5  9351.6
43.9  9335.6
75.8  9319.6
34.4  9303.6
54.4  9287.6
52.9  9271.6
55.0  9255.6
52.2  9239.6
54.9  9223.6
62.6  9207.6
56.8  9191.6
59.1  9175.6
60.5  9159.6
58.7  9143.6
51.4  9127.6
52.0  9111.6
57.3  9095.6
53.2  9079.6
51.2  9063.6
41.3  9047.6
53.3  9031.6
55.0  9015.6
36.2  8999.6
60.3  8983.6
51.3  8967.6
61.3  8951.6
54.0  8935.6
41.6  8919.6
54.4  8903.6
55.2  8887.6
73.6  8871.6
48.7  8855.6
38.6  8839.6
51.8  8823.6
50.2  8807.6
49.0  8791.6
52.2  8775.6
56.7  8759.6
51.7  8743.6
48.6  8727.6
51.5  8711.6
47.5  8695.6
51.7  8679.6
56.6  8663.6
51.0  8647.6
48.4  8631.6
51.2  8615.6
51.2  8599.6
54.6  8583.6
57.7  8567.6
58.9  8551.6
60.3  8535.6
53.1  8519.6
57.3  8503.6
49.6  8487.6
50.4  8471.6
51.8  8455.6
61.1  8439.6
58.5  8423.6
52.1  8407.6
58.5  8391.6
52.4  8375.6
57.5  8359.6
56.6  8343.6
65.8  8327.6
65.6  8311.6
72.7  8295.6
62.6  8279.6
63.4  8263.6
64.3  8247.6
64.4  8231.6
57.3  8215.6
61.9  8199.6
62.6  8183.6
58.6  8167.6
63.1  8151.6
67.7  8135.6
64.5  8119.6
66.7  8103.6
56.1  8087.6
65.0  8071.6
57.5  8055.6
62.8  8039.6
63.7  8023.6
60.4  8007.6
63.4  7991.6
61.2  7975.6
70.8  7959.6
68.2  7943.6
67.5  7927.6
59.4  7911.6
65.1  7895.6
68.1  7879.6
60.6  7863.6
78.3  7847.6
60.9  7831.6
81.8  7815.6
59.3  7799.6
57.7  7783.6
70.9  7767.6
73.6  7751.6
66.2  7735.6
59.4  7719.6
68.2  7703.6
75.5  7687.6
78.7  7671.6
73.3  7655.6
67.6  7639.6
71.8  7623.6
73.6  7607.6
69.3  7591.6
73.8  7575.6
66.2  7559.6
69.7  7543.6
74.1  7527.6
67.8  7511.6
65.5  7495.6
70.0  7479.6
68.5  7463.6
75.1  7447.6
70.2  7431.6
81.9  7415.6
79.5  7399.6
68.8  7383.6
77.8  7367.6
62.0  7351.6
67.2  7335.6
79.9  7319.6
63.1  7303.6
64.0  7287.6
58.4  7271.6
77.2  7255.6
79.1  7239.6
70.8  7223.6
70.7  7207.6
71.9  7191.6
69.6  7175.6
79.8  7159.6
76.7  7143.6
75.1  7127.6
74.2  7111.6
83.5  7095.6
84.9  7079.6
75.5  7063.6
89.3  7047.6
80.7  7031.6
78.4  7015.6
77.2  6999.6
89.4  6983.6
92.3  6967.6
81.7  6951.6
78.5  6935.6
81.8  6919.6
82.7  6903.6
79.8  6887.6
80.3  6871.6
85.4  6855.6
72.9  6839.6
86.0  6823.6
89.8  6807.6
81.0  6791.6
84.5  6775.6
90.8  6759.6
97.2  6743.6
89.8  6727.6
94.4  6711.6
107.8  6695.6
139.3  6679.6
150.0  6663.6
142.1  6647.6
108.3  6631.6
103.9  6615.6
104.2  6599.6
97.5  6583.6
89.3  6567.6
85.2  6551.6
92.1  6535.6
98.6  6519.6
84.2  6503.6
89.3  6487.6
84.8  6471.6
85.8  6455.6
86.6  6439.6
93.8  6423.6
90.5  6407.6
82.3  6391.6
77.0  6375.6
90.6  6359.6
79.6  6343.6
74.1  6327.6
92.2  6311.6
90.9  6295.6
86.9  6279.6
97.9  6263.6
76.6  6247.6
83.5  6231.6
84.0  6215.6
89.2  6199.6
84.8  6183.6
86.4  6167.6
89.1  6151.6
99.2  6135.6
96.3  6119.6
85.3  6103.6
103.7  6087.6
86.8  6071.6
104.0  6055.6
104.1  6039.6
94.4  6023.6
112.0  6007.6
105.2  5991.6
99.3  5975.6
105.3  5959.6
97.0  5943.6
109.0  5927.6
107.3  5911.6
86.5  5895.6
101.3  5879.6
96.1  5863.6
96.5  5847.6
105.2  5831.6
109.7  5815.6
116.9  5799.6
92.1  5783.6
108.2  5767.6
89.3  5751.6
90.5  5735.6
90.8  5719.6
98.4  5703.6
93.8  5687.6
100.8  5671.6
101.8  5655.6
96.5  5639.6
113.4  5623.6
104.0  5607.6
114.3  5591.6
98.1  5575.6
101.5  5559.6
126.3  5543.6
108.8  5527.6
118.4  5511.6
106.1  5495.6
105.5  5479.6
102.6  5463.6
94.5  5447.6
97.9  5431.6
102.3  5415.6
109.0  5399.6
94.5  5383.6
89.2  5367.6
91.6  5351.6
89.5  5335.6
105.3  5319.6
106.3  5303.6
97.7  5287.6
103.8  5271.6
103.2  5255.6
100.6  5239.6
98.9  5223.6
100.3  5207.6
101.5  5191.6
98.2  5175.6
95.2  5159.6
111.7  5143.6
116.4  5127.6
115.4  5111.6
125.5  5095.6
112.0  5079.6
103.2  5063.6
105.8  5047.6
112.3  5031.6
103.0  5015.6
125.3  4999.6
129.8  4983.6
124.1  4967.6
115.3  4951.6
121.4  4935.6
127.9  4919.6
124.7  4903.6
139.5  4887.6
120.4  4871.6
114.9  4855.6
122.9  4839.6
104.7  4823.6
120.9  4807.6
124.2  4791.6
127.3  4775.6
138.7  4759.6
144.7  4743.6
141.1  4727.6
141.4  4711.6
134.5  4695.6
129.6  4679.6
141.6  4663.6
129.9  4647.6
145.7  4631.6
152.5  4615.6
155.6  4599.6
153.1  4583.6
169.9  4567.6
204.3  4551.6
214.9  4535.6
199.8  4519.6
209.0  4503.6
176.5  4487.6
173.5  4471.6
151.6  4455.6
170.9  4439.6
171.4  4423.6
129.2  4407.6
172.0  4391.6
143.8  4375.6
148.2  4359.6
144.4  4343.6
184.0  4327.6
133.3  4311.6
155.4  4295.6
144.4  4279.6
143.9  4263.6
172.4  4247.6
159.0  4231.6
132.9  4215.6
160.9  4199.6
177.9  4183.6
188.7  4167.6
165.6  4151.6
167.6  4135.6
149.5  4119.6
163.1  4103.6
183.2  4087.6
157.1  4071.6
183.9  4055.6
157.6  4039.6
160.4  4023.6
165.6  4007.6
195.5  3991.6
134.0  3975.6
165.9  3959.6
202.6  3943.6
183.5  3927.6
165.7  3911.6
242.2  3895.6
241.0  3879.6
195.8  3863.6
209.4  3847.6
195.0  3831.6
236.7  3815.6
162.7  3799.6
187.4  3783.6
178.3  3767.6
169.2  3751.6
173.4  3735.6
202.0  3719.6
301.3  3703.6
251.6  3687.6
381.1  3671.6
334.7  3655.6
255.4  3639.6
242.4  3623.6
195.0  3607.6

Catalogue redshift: 1.380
